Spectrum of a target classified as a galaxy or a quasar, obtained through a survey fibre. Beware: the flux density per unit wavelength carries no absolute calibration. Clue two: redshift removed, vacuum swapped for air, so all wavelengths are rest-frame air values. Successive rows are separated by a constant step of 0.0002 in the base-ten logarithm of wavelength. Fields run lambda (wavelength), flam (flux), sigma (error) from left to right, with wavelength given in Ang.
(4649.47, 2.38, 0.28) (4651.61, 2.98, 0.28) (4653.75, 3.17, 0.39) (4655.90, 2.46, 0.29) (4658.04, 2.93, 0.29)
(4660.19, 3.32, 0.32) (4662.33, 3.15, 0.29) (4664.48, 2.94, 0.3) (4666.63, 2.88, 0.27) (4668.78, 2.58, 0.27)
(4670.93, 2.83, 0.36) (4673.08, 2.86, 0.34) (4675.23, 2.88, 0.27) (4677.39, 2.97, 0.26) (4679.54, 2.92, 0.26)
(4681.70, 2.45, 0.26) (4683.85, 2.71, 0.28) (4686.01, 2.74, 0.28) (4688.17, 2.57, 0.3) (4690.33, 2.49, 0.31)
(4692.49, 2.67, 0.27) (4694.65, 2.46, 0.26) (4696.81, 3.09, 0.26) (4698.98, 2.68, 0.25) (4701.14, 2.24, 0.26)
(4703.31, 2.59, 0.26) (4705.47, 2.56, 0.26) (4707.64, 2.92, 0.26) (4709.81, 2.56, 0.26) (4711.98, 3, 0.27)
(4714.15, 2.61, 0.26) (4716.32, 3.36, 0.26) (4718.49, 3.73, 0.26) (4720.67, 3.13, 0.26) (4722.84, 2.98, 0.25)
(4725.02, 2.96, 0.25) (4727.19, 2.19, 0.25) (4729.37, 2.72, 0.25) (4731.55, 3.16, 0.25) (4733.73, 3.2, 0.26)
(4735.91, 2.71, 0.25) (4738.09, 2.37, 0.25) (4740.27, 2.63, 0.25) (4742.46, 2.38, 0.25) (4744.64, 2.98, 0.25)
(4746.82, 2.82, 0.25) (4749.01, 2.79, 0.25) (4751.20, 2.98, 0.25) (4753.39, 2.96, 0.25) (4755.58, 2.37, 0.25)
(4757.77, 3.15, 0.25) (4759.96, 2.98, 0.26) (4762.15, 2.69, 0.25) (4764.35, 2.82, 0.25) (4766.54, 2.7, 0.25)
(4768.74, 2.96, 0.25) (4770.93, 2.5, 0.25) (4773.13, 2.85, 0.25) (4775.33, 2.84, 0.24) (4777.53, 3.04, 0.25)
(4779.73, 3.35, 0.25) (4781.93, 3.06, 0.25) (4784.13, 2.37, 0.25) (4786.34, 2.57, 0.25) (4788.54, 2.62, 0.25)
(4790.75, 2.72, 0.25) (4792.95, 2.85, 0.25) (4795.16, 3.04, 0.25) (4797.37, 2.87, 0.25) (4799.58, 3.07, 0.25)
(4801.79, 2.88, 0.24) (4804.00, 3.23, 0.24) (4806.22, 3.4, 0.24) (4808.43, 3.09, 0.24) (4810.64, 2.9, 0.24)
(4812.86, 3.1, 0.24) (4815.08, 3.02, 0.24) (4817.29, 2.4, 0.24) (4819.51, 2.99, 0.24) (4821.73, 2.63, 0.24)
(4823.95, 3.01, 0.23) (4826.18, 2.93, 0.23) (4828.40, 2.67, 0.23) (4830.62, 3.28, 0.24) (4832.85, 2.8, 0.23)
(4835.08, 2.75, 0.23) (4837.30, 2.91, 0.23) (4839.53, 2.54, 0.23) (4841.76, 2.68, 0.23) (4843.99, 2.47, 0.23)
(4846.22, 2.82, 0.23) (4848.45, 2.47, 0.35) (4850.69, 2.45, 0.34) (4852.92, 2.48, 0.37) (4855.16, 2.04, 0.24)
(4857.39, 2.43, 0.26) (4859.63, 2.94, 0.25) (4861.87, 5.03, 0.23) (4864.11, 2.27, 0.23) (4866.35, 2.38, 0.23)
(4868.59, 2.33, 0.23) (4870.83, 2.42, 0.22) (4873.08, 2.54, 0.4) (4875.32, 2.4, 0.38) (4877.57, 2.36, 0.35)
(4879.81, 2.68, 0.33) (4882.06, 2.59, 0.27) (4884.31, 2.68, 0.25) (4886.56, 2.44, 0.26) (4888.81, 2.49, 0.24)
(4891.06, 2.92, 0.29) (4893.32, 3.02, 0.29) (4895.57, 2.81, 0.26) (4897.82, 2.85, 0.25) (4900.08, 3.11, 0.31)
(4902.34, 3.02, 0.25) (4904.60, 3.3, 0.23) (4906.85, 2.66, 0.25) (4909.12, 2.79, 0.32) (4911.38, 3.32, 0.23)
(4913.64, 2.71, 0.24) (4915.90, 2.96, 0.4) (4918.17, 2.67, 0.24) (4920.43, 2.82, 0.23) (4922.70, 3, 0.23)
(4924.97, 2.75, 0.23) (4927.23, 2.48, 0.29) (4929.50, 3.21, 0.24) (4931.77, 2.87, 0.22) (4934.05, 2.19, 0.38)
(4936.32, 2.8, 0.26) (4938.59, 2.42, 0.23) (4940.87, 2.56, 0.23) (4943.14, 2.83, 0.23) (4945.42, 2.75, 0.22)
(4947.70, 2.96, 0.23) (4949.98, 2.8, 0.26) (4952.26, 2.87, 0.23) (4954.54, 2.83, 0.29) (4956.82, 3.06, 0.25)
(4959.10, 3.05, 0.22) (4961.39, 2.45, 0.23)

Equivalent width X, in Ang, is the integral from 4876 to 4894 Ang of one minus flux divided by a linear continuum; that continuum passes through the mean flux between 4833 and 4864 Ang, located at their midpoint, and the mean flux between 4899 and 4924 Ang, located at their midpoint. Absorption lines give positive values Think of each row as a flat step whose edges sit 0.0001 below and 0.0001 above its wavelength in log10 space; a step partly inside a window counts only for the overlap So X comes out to 1.4 Ang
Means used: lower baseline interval 2.75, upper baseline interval 2.94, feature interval 2.63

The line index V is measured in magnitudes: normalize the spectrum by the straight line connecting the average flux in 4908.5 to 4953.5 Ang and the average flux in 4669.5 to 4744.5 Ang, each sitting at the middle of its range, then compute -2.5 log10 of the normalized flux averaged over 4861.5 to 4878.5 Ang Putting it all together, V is 0.07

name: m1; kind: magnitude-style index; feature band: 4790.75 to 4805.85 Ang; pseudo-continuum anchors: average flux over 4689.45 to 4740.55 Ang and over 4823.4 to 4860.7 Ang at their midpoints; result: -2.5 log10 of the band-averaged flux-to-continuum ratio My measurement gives -0.10 mag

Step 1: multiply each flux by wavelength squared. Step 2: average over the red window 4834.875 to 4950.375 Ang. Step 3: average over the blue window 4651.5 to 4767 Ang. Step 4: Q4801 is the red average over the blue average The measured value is 1.05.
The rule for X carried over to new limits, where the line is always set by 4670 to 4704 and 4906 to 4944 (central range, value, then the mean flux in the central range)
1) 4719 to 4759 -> -1.6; 2.82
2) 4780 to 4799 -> -0.5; 2.8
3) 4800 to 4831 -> -2.6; 2.96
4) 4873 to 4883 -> 0.9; 2.51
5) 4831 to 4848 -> 0.1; 2.73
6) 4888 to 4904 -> -0.9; 2.91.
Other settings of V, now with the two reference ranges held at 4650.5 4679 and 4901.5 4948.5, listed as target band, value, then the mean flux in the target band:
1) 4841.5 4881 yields 0.086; 2.62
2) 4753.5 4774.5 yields 0.034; 2.79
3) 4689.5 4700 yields 0.087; 2.68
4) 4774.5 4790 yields 0.014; 2.83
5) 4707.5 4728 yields -0.022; 2.96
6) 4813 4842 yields 0.008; 2.83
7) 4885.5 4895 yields 0.039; 2.72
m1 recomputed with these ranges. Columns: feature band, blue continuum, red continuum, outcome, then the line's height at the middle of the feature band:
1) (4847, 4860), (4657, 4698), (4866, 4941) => 0.12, 2.75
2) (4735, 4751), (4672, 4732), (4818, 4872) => 0.03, 2.77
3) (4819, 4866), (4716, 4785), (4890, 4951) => 0.03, 2.85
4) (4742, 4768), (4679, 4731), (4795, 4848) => 0.00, 2.82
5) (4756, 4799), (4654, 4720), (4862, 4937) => -0.02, 2.79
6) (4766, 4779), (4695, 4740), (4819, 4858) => -0.03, 2.76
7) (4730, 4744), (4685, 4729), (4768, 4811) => 0.03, 2.83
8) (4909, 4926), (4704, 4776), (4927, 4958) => -0.04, 2.78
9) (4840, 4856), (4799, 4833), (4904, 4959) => 0.17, 2.92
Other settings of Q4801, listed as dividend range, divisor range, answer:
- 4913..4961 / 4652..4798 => 1.08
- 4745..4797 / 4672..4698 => 1.07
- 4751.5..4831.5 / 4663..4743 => 1.08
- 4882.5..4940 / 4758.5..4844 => 1.02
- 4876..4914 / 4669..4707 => 1.14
